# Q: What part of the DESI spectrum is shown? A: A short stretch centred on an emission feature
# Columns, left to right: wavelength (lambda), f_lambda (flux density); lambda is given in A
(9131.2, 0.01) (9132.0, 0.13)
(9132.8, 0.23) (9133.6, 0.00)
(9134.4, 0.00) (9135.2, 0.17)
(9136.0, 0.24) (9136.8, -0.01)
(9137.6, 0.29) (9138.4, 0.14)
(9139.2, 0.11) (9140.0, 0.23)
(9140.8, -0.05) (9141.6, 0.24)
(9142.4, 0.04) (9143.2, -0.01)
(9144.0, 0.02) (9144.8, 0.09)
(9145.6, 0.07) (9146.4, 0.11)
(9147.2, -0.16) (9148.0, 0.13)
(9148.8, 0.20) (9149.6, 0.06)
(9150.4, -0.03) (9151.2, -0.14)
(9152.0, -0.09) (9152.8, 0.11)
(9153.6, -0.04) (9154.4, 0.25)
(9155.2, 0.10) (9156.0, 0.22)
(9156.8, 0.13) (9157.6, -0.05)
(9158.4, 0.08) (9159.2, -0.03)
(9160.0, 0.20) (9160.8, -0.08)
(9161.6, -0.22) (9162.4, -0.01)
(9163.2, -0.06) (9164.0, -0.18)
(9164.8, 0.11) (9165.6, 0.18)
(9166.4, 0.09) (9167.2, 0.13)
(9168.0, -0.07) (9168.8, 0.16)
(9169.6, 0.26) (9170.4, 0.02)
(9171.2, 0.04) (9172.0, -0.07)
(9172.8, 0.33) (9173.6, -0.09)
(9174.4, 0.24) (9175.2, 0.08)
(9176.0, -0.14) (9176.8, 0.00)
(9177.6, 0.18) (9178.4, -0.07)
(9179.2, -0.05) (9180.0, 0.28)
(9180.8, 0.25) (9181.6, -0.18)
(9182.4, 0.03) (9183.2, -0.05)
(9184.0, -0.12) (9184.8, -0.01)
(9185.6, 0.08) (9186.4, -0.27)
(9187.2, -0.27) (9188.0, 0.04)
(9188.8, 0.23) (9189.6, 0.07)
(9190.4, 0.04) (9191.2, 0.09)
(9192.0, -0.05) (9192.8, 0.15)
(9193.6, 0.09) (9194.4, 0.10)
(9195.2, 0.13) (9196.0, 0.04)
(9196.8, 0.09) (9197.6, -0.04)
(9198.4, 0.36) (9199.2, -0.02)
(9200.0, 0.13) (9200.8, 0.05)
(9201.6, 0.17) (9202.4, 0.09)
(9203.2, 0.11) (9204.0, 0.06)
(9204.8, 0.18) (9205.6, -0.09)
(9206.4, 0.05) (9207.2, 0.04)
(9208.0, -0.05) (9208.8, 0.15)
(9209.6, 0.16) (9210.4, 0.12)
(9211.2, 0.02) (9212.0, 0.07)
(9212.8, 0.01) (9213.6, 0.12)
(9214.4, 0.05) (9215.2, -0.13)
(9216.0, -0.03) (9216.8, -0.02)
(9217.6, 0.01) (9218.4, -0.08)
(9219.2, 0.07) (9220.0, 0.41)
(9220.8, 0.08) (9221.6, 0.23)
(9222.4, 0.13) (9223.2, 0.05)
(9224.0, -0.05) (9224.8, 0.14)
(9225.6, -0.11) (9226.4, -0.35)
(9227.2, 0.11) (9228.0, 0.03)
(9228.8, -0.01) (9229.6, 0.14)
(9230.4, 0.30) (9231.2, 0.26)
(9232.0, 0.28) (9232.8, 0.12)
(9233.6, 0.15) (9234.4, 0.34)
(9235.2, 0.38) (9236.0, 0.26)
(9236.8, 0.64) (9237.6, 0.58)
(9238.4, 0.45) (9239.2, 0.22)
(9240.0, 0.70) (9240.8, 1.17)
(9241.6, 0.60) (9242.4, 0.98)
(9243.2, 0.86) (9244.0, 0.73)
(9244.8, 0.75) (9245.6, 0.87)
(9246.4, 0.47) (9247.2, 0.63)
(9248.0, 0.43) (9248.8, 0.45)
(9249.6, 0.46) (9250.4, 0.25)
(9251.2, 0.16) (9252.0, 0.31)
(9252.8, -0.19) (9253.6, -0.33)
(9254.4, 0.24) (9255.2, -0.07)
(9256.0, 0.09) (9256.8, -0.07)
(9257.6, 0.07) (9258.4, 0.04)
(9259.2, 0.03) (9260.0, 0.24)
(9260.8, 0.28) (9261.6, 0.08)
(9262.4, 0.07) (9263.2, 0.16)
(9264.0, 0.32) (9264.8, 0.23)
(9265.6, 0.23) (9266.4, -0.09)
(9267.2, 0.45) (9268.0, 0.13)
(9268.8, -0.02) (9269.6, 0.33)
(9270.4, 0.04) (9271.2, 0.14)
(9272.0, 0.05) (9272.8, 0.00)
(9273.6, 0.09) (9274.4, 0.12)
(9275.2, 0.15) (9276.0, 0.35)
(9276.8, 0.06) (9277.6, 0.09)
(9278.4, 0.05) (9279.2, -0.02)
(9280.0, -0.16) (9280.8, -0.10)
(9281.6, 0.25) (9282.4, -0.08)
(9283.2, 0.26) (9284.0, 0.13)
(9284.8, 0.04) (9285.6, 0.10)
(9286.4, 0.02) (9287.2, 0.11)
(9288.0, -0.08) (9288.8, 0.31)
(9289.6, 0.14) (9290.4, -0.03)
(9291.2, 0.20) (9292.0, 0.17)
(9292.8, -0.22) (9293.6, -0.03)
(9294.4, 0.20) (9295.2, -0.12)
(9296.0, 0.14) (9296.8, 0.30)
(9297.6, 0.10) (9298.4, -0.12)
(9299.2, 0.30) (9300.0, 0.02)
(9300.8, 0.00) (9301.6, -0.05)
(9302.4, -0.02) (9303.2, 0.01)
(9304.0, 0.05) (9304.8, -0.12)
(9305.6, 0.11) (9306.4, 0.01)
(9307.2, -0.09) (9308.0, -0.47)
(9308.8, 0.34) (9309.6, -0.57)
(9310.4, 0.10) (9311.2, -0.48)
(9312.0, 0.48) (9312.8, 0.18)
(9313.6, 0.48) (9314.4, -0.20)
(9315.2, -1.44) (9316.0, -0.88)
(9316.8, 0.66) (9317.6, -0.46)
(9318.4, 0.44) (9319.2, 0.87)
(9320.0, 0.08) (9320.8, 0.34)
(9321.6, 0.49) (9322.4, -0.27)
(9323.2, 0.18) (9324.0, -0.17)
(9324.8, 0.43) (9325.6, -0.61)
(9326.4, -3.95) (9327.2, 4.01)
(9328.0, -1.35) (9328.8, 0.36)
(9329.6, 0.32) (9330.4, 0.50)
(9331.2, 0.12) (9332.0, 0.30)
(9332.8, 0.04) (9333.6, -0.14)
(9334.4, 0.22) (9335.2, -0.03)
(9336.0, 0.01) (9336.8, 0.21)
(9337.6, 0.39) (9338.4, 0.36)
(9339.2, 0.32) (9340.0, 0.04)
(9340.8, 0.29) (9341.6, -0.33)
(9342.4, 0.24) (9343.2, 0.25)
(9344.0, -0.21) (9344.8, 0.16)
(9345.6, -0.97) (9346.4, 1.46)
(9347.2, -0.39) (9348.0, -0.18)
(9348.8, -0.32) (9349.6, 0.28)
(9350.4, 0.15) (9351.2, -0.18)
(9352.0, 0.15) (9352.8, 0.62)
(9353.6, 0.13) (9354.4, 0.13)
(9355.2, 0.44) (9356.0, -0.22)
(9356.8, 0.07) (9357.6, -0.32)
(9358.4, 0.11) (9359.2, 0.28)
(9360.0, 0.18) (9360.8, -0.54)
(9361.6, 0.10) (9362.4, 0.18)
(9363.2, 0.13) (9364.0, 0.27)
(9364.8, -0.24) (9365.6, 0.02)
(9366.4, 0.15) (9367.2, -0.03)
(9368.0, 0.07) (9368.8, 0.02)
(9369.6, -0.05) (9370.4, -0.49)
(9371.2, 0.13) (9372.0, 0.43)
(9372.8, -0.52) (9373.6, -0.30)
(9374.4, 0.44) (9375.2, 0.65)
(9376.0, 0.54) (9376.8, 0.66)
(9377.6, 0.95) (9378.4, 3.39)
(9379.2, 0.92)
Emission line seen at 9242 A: [O II]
